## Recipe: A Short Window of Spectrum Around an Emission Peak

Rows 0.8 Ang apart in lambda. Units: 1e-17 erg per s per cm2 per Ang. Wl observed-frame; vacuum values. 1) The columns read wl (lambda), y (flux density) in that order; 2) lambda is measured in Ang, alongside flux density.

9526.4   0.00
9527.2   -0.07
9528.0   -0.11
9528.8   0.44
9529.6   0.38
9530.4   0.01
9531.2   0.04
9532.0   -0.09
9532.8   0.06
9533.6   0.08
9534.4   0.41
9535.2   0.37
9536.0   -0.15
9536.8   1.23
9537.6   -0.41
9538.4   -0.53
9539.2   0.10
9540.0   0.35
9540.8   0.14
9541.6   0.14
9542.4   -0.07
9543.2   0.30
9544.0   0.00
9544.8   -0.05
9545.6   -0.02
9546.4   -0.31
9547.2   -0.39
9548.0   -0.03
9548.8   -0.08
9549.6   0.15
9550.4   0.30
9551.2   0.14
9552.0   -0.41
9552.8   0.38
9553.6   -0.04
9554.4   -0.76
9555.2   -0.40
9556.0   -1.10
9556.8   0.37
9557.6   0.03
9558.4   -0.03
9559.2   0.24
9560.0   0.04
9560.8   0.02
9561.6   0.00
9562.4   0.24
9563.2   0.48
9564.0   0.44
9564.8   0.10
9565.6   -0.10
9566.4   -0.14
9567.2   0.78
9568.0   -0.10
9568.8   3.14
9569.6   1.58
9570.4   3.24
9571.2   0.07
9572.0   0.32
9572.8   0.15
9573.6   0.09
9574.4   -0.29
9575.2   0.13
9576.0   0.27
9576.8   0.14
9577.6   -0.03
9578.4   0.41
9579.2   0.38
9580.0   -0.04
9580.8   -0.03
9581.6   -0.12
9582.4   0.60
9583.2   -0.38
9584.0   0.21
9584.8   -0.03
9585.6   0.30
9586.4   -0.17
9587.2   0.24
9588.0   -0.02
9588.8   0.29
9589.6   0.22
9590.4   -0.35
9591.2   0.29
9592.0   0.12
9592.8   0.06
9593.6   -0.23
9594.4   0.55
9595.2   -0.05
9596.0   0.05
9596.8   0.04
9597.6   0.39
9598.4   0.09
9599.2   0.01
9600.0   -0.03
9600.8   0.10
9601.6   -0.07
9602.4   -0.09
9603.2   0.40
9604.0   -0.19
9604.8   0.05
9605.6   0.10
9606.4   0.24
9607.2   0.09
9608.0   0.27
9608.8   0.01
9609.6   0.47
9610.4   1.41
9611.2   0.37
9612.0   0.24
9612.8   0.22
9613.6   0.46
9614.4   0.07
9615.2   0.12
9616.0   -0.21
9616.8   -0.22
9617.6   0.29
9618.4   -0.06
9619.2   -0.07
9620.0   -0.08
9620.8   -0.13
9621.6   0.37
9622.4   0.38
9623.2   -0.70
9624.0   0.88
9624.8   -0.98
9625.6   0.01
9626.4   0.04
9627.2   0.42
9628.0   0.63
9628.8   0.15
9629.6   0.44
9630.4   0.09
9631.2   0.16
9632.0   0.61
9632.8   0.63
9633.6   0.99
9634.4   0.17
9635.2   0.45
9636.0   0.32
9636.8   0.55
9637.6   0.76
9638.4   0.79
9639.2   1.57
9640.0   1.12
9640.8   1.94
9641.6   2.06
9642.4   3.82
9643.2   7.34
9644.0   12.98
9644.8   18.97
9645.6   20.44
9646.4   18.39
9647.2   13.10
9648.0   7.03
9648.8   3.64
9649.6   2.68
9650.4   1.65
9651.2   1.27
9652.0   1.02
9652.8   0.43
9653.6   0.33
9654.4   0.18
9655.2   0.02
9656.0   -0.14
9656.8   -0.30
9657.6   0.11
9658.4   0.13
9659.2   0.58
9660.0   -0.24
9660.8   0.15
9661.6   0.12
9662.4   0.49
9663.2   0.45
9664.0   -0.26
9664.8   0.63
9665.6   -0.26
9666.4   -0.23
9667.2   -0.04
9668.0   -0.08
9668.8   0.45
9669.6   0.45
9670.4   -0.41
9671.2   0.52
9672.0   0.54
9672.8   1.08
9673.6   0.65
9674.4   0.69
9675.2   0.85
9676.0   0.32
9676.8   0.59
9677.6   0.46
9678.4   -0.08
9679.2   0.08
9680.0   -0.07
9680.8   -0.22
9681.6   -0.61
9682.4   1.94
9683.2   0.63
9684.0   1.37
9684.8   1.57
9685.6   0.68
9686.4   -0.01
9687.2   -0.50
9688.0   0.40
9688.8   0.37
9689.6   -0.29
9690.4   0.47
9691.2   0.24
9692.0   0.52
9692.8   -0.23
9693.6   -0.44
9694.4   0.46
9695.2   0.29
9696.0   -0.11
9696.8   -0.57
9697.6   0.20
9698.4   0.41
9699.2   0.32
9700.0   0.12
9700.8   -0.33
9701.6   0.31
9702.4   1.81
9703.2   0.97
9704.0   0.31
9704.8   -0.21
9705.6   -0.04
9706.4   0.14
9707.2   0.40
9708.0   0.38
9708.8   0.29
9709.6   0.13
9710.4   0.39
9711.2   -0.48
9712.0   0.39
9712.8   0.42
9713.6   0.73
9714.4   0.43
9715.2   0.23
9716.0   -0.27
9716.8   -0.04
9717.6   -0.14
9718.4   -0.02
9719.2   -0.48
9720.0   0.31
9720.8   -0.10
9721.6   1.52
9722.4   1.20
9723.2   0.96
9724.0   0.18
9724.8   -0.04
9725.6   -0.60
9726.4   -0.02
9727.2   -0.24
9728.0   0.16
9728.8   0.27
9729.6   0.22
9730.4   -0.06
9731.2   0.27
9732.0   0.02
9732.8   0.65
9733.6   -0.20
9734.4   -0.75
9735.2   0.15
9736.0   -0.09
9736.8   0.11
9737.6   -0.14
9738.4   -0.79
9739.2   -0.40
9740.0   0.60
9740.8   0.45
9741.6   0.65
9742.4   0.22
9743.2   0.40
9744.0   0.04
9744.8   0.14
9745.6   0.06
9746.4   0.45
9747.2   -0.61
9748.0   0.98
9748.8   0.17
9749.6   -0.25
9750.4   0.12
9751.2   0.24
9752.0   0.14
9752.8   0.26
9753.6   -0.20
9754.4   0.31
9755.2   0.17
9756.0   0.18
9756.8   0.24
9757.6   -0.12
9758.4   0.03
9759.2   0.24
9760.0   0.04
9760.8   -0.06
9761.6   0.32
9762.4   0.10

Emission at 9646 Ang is Halpha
